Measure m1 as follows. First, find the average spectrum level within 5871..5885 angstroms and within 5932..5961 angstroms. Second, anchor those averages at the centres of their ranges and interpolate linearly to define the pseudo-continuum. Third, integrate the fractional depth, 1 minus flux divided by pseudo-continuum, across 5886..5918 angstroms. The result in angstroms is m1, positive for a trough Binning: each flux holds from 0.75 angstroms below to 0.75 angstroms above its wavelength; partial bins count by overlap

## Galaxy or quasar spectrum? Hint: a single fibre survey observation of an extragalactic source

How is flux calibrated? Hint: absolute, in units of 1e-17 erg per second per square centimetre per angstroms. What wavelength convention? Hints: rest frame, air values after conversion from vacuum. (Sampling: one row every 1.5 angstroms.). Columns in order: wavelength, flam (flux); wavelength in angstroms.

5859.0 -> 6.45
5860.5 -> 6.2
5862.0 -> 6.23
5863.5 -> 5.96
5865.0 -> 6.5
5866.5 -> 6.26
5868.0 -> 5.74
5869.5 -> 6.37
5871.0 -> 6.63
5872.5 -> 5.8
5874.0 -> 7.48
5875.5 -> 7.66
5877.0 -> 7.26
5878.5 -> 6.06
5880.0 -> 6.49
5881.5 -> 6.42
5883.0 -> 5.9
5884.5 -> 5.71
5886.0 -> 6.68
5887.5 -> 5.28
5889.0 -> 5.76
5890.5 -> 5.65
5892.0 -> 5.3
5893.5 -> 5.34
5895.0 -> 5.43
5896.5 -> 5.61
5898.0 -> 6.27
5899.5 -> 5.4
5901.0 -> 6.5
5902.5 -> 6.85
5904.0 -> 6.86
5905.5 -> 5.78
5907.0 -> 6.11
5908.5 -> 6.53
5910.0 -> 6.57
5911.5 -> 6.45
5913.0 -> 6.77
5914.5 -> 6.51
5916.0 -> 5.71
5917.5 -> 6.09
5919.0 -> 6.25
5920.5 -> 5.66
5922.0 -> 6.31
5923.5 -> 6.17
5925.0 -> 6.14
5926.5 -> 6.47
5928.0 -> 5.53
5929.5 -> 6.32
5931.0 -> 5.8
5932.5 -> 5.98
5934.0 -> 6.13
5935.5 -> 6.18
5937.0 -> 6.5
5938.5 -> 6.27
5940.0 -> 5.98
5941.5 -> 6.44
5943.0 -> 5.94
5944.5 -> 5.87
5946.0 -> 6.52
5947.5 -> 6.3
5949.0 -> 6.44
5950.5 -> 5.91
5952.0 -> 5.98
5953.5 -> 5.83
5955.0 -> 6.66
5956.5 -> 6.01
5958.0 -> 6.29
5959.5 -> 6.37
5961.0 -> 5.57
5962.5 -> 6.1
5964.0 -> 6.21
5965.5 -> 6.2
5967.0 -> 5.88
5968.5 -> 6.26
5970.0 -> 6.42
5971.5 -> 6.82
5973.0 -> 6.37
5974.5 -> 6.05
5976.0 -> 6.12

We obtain 1.8 angstroms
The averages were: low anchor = 6.55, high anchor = 6.18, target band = 6.05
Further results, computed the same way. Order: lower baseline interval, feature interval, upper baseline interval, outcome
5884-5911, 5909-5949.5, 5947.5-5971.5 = -0.8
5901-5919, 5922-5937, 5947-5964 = 0.4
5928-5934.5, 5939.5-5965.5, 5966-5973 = 0.2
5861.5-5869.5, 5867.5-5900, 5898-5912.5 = 0.7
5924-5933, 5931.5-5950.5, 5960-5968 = -0.5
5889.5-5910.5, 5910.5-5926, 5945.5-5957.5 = -0.4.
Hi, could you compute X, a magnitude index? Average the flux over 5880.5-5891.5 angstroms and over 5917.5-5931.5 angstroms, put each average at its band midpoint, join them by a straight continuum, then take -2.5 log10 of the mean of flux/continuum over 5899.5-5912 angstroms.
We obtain -0.07 mag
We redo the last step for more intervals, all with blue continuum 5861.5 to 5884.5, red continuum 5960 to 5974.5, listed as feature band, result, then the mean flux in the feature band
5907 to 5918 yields -0.005 mag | 6.36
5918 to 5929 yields 0.039 mag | 6.08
